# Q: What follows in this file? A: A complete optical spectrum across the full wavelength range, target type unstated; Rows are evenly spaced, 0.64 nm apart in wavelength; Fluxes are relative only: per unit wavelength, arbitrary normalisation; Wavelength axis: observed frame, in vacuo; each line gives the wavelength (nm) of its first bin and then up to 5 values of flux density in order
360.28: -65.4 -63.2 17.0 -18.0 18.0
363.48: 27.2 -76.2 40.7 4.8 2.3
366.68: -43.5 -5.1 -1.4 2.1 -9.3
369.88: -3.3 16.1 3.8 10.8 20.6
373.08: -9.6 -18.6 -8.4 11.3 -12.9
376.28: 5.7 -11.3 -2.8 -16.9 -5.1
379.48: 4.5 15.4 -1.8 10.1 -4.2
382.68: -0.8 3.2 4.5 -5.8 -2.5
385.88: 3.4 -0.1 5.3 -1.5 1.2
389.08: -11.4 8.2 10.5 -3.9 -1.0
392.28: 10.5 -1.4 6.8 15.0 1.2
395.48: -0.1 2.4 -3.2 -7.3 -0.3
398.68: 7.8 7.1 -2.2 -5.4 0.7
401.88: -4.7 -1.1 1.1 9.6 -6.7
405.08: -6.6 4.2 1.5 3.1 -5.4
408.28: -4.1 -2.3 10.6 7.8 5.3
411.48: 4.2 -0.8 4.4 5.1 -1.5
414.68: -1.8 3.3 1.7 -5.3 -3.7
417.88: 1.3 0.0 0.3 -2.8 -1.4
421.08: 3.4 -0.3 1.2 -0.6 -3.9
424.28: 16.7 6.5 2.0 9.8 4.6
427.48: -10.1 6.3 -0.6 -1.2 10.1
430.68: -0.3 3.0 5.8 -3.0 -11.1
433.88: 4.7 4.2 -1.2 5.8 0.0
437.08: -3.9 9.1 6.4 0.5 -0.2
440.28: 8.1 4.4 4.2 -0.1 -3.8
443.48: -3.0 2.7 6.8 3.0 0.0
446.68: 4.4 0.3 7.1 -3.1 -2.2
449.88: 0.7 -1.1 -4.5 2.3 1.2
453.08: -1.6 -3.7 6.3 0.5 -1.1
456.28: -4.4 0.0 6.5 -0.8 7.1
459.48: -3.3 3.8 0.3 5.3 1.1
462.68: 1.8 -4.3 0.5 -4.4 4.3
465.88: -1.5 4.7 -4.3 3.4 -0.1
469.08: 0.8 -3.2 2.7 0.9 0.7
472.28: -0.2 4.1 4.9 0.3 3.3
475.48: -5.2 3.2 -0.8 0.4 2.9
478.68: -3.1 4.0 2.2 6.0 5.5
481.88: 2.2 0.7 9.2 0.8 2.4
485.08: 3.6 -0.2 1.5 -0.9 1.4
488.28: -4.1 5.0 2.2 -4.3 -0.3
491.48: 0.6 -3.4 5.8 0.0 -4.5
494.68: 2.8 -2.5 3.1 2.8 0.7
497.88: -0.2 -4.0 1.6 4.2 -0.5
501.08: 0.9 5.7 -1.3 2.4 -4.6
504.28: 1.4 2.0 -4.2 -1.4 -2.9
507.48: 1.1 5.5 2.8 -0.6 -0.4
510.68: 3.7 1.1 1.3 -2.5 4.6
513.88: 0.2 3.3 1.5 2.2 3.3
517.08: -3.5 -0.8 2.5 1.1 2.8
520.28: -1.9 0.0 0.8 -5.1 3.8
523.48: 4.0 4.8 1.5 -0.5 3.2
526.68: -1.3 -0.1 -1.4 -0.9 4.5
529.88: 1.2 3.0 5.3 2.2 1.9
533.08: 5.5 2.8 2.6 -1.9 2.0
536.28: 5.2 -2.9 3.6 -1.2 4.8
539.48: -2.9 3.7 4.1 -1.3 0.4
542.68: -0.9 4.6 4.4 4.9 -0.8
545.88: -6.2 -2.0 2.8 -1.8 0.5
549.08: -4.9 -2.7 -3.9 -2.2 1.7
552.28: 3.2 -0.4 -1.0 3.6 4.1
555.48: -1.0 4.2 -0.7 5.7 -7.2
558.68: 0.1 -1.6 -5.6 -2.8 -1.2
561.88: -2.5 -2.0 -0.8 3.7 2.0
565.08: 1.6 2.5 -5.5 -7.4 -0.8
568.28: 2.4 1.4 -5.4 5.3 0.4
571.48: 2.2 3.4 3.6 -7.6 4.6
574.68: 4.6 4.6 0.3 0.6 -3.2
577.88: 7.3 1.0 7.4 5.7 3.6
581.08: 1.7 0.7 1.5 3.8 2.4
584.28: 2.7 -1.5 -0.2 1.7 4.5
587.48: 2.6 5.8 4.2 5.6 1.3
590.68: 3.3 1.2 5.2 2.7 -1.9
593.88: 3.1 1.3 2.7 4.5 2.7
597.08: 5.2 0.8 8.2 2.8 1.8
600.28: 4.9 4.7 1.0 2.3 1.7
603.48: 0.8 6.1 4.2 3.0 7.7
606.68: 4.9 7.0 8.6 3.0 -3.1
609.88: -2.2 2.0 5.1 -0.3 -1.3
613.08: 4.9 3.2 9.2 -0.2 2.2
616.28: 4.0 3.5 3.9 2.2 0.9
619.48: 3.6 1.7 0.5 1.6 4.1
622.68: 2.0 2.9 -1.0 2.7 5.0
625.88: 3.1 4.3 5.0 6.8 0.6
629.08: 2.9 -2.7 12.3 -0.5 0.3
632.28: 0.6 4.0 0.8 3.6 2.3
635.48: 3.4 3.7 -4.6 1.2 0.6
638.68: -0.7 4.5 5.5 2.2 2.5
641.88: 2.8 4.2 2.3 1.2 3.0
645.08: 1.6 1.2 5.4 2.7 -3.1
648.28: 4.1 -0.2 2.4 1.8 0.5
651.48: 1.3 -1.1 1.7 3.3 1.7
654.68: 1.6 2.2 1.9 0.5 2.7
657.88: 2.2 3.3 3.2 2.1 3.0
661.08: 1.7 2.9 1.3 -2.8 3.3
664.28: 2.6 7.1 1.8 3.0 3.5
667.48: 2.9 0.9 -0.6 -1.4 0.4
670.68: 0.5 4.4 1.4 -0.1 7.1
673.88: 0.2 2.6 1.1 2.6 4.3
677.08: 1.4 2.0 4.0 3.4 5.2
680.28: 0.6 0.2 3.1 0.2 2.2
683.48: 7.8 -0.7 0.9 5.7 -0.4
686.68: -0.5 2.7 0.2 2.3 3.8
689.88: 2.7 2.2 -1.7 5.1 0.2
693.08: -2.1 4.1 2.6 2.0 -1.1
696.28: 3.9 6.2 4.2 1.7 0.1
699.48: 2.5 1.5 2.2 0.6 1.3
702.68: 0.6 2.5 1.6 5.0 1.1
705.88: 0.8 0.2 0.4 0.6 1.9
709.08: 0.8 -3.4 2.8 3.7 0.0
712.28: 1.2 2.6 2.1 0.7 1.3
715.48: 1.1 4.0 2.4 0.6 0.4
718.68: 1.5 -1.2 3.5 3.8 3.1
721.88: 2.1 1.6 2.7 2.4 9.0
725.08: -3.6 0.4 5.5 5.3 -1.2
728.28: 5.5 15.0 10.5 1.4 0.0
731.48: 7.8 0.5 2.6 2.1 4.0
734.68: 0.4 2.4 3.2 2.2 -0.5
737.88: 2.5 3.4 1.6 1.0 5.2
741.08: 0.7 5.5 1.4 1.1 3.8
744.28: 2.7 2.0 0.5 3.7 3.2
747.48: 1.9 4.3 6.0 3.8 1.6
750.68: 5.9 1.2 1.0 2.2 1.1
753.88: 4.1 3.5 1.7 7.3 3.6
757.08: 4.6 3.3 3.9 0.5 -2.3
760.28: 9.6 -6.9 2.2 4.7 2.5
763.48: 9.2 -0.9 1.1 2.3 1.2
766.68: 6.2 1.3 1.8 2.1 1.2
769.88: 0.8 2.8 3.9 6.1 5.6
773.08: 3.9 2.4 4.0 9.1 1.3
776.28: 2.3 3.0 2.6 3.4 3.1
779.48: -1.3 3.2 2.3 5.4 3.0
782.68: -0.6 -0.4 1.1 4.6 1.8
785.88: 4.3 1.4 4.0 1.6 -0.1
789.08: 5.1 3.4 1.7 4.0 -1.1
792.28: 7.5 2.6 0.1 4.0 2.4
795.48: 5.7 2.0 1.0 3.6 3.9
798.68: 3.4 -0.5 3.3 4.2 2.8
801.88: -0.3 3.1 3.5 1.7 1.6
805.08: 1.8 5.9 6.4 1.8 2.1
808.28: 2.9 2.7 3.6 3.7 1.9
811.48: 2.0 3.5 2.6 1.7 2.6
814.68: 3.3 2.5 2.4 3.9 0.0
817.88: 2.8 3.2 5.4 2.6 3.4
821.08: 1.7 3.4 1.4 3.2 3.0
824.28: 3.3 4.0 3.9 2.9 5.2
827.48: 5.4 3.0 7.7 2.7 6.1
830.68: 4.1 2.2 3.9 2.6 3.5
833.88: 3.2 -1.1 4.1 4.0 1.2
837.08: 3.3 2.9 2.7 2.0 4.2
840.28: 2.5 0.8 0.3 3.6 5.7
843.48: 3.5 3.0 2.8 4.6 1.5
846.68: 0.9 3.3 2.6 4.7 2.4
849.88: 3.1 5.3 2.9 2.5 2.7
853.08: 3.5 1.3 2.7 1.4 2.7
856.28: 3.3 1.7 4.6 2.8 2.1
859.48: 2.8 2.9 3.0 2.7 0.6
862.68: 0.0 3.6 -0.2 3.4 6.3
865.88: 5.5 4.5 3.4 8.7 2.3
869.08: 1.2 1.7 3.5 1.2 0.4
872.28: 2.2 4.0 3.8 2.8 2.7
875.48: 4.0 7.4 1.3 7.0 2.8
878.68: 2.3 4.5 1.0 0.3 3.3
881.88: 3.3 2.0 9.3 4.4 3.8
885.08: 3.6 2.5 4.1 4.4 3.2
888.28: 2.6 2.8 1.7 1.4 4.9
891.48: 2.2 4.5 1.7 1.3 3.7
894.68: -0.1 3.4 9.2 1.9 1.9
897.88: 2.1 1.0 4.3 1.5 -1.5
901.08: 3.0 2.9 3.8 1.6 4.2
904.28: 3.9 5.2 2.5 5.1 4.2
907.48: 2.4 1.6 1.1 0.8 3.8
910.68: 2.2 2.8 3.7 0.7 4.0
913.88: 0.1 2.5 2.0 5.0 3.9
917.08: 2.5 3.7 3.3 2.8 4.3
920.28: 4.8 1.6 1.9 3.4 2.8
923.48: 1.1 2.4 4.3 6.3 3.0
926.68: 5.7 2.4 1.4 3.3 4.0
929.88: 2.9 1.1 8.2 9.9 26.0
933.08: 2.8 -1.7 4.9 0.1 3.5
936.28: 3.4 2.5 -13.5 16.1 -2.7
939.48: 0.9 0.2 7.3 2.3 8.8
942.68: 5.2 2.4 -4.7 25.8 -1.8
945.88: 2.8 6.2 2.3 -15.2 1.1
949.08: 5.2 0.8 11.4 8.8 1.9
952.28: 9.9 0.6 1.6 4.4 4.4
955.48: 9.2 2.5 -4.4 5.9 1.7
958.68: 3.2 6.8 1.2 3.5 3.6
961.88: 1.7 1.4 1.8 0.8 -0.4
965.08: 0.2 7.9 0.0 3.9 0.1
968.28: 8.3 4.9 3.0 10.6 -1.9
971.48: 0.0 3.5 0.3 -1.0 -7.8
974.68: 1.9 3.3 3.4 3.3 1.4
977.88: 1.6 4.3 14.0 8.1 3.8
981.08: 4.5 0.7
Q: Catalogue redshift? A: 0.96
